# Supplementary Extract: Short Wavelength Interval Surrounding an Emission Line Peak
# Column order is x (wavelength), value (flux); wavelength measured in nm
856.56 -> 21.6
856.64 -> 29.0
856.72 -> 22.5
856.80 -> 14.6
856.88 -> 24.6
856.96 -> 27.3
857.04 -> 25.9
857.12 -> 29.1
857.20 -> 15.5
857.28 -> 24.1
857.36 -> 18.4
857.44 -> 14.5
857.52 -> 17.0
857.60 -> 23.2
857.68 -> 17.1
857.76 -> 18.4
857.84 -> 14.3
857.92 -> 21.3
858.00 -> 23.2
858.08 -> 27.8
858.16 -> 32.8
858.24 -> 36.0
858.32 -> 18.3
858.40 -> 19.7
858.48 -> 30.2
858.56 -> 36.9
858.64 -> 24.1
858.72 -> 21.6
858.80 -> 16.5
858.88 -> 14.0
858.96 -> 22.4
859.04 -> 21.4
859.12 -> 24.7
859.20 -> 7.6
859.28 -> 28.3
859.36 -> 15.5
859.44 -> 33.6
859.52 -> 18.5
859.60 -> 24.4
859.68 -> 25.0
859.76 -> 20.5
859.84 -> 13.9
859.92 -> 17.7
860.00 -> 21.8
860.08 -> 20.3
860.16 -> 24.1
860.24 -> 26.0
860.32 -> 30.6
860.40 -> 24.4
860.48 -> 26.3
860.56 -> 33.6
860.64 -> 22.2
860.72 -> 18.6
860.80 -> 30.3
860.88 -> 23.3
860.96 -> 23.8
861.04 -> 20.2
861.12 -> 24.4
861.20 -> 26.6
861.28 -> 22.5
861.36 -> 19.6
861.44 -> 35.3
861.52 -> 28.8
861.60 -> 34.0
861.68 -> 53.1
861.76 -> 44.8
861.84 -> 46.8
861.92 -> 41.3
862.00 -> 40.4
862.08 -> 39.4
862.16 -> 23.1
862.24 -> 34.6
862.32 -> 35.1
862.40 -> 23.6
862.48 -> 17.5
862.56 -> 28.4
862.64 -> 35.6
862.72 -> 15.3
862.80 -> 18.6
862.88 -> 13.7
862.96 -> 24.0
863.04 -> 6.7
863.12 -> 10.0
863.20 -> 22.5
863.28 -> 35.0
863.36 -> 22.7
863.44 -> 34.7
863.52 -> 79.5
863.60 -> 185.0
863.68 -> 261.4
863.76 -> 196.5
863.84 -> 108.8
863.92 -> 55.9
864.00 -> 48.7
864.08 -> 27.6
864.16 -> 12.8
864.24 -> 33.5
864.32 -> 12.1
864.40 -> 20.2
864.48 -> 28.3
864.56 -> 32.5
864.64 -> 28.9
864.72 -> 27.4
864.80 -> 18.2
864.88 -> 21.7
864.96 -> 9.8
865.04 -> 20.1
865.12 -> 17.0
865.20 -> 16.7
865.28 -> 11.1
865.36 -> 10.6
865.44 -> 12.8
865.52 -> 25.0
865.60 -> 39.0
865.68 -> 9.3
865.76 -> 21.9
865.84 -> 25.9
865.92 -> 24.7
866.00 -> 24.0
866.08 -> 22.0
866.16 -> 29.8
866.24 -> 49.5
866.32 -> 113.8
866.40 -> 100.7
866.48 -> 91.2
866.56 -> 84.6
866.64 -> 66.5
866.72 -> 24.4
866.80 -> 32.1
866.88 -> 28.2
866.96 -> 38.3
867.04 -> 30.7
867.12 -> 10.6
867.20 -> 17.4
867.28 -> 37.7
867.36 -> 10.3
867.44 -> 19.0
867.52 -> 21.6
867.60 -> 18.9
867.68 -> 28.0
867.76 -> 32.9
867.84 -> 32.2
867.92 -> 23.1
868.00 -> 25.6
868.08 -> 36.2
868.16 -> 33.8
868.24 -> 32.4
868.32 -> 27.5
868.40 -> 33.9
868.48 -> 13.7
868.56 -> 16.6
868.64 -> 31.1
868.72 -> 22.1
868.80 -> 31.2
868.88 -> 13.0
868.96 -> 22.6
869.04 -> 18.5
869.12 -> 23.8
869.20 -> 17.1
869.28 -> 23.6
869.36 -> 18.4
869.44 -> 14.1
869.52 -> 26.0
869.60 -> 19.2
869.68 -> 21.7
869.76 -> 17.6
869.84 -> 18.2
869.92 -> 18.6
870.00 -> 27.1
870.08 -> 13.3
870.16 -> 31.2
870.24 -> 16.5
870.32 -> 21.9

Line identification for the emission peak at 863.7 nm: H-alpha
